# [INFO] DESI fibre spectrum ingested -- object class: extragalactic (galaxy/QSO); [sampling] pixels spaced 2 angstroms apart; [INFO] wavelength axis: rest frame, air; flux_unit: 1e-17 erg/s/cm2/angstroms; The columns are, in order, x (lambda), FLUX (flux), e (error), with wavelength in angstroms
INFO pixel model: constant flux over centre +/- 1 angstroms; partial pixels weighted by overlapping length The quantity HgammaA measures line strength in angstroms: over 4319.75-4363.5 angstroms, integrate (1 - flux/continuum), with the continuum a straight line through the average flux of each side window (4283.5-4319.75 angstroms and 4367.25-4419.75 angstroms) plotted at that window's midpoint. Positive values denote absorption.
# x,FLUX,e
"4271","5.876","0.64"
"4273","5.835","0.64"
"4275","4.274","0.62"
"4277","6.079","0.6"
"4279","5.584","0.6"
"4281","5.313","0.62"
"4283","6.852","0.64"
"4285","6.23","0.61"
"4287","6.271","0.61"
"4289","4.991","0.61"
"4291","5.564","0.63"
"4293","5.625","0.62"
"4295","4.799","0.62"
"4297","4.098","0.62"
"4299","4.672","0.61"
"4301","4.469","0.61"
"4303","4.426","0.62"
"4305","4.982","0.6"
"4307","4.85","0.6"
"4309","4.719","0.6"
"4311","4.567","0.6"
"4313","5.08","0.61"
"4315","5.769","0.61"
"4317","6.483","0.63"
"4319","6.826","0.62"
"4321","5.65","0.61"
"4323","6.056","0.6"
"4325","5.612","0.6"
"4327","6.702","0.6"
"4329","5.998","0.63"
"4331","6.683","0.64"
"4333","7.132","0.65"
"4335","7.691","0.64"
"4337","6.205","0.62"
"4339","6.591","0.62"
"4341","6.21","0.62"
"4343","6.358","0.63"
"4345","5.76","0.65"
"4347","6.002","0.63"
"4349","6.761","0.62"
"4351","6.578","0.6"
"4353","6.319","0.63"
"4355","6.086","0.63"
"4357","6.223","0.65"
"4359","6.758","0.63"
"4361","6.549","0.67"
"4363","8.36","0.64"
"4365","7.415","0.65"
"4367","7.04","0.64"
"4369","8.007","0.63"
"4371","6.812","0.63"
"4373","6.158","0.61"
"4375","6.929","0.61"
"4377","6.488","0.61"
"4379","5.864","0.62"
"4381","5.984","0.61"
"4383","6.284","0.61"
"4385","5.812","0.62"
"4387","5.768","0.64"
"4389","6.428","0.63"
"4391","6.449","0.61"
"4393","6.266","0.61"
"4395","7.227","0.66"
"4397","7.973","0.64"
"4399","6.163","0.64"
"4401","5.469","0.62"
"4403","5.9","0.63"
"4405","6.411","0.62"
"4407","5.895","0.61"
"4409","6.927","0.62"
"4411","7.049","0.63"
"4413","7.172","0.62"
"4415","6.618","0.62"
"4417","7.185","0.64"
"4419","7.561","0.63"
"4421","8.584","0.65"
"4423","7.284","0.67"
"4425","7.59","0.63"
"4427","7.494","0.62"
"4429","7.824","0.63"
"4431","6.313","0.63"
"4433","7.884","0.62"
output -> -4.6 angstroms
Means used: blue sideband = 5.26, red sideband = 6.57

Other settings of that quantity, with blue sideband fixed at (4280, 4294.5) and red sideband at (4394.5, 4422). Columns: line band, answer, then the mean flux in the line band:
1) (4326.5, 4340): -1.12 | 6.72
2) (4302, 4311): 1.88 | 4.72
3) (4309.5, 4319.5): 0.67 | 5.64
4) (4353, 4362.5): -0.12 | 6.5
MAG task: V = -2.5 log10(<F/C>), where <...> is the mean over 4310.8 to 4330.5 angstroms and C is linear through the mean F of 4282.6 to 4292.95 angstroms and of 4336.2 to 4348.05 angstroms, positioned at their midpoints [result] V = 0.023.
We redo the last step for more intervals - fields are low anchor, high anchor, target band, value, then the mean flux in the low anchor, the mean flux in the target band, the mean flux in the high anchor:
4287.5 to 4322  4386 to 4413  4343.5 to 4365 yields -0.13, 5.17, 6.58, 6.48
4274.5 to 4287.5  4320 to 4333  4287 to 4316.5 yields 0.20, 5.84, 4.97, 6.19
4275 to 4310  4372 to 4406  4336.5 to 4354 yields -0.09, 5.24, 6.31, 6.33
